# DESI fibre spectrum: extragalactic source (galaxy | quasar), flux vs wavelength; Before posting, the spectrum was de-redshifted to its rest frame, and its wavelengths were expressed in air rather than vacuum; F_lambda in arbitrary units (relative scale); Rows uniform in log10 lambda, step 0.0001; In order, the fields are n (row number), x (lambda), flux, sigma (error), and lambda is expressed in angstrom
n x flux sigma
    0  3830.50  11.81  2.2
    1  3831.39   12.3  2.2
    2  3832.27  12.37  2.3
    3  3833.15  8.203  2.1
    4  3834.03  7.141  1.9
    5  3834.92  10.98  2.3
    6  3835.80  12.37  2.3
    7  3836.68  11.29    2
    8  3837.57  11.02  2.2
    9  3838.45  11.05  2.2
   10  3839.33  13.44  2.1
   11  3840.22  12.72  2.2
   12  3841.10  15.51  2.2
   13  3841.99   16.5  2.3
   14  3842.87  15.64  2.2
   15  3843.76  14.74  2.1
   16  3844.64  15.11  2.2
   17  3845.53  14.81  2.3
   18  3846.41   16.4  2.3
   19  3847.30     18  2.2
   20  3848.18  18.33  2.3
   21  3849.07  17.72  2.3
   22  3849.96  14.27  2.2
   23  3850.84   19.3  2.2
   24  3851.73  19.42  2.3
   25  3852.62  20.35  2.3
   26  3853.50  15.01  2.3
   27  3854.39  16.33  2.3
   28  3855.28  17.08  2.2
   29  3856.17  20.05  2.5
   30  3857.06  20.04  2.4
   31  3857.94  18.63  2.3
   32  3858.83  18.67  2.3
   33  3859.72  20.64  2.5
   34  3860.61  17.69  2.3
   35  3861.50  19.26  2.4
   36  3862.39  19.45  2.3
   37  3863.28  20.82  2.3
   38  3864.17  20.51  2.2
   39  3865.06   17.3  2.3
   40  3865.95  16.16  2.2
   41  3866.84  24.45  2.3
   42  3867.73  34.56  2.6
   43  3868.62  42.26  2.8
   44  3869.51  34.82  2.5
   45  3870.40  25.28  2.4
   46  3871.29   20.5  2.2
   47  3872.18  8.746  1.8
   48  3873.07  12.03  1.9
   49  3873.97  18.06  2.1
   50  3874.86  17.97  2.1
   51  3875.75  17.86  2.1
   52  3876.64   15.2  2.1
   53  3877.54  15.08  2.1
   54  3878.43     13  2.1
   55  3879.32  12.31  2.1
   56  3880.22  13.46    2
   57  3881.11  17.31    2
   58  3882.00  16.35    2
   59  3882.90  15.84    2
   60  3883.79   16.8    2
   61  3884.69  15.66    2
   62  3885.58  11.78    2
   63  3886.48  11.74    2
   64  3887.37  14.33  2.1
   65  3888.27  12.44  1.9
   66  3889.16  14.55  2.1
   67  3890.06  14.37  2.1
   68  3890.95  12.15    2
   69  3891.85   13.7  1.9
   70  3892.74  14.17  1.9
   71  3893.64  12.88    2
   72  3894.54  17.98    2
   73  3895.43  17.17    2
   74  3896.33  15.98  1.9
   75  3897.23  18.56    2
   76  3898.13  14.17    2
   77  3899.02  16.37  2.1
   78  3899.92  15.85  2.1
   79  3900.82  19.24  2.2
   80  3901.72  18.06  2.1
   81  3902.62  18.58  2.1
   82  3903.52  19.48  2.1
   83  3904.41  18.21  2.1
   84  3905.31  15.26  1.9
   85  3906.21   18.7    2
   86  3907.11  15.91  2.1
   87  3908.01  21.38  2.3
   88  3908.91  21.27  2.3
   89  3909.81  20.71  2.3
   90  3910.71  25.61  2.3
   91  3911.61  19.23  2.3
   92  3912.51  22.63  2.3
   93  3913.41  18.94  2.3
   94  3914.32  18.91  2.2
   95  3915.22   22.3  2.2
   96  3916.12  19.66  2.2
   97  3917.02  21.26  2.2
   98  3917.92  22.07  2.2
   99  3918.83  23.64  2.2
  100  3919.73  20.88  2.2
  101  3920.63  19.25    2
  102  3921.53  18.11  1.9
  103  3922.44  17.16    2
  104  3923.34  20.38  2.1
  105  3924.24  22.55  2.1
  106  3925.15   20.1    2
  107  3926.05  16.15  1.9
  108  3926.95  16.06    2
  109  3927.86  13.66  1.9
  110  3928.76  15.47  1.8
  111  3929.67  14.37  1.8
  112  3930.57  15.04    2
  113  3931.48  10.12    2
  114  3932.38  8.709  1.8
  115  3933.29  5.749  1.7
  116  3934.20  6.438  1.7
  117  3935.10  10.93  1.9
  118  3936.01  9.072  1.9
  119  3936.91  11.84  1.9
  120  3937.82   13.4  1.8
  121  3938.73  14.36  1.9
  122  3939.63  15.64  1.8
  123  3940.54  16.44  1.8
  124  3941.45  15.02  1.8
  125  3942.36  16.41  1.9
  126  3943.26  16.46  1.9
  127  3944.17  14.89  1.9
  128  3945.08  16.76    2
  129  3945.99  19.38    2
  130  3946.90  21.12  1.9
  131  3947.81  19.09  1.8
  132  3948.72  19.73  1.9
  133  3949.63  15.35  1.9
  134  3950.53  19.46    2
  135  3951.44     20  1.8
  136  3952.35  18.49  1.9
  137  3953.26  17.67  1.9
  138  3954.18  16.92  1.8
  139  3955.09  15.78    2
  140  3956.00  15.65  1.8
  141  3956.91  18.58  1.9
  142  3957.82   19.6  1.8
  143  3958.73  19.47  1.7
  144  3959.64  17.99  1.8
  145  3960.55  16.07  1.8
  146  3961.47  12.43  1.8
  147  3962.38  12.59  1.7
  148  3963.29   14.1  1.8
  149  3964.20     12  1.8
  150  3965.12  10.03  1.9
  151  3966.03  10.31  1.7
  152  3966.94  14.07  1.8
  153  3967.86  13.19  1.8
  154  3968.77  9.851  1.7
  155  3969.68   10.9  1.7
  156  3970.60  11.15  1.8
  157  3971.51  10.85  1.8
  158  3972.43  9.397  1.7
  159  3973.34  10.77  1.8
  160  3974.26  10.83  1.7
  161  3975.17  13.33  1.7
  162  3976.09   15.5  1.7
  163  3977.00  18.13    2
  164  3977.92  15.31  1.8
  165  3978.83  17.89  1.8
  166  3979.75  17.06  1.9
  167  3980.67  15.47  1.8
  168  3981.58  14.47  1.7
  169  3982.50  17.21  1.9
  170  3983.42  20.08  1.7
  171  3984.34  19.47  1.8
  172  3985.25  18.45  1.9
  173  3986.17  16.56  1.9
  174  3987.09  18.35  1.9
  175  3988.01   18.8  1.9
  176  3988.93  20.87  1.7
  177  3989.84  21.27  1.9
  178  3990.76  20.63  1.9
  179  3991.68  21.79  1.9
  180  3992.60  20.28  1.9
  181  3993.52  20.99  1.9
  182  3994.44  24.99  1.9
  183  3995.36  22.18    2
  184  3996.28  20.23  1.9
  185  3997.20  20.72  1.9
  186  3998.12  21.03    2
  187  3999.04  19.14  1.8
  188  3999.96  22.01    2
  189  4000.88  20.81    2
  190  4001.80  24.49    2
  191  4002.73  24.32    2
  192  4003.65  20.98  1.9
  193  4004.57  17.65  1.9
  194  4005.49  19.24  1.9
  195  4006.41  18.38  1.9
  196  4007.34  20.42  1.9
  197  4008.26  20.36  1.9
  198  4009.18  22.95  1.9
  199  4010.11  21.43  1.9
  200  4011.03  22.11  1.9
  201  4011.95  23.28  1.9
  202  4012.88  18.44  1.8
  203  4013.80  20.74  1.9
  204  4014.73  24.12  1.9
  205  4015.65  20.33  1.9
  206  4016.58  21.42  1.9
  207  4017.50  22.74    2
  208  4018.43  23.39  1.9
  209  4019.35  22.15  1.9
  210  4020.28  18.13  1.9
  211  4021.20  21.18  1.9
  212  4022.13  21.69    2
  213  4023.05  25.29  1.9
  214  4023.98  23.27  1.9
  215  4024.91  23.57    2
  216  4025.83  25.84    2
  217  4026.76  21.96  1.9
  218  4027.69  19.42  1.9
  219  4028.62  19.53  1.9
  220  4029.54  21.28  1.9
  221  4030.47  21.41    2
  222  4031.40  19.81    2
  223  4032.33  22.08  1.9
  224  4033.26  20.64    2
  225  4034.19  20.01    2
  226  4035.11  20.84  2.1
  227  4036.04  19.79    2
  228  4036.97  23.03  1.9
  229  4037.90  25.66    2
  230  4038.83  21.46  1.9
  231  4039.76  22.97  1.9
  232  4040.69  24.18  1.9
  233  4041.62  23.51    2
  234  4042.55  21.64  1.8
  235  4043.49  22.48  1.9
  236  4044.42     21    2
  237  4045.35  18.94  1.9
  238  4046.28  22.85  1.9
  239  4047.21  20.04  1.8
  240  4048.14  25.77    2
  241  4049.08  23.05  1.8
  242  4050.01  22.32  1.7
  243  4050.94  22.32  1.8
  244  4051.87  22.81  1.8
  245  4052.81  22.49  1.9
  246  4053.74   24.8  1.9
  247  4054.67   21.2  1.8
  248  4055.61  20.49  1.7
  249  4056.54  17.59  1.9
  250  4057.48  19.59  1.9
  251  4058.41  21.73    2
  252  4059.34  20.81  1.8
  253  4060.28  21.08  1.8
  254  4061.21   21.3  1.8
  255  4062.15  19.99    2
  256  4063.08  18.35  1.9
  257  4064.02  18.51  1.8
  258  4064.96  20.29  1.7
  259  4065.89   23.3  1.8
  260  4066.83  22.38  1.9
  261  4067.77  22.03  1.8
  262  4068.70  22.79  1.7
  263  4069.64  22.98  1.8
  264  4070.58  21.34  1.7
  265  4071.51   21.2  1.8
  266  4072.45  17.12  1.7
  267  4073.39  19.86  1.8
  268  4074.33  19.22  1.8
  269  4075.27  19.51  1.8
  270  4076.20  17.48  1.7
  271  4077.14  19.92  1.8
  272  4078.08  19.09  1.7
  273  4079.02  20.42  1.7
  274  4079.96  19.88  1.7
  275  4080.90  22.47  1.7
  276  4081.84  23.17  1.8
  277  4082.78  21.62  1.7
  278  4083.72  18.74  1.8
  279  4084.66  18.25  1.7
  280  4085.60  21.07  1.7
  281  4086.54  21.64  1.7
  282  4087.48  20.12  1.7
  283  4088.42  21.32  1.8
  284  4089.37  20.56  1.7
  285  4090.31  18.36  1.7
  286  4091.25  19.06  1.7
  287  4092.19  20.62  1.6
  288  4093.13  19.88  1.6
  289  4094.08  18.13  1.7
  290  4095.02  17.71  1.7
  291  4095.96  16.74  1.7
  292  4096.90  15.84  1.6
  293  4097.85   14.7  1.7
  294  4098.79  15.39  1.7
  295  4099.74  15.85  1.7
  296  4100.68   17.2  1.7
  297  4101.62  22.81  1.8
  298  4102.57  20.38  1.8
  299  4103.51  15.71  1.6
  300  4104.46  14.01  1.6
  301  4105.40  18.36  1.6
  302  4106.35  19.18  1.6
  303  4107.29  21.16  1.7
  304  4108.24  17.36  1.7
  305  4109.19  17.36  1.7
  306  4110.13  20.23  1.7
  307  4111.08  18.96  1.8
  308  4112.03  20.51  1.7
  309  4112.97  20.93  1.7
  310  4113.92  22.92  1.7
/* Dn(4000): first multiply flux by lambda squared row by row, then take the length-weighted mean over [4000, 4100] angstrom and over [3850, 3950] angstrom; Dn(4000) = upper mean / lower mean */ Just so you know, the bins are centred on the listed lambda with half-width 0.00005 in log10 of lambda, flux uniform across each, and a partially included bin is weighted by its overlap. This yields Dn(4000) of 1.3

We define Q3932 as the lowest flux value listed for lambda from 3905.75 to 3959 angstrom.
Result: 5.749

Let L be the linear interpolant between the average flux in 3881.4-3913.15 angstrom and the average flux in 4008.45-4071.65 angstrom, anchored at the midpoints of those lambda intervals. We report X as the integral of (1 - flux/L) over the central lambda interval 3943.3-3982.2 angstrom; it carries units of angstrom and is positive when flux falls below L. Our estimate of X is 7.6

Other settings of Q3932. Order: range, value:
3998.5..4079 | 17.12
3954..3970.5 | 9.851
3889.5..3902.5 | 12.15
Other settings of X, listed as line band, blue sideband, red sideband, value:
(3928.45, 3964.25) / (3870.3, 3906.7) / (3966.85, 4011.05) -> 3.87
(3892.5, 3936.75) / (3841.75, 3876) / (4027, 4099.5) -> 5.64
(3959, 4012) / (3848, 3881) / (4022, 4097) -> 7.55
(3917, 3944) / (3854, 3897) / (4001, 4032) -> 5.28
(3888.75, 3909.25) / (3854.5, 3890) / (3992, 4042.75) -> 2.48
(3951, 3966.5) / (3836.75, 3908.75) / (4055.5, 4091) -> 2.38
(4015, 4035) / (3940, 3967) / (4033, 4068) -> -1.43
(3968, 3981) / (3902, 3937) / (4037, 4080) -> 3.88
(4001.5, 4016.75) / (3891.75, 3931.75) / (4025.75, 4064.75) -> -0.42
